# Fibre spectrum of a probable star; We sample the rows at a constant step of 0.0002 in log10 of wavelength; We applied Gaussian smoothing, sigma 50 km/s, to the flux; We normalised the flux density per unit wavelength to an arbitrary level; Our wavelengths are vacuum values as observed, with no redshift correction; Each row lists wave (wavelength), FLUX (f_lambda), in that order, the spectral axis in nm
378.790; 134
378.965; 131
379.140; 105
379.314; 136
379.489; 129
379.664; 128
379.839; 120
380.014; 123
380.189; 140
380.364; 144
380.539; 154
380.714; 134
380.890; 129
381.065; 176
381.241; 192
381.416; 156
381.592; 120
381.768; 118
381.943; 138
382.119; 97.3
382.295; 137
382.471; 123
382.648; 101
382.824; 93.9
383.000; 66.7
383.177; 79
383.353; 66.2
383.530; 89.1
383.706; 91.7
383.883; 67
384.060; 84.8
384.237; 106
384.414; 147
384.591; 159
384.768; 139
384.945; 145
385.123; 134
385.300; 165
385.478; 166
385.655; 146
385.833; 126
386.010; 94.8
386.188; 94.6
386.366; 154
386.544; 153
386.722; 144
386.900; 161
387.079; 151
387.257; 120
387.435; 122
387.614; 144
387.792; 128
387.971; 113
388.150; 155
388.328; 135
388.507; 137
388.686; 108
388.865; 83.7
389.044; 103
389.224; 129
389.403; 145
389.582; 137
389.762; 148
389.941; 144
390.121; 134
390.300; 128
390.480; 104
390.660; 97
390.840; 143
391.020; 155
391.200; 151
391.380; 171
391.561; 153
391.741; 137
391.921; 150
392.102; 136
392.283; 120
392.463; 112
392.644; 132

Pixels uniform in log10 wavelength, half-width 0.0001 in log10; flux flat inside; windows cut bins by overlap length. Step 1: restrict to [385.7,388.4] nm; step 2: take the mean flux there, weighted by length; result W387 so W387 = 133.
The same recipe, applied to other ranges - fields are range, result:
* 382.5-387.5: 120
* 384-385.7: 140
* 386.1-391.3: 132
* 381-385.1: 117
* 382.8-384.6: 92.8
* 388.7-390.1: 126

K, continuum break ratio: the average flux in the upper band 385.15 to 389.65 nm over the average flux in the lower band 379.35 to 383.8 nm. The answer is 1.09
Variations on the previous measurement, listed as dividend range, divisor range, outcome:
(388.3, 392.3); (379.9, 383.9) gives 1.11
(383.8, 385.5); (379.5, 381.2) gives 0.93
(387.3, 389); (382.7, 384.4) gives 1.45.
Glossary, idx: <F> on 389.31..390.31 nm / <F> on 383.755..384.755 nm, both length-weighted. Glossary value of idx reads 1.23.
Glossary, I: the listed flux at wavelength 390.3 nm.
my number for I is 128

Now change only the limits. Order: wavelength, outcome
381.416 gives 156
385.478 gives 166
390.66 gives 97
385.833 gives 126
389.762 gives 148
